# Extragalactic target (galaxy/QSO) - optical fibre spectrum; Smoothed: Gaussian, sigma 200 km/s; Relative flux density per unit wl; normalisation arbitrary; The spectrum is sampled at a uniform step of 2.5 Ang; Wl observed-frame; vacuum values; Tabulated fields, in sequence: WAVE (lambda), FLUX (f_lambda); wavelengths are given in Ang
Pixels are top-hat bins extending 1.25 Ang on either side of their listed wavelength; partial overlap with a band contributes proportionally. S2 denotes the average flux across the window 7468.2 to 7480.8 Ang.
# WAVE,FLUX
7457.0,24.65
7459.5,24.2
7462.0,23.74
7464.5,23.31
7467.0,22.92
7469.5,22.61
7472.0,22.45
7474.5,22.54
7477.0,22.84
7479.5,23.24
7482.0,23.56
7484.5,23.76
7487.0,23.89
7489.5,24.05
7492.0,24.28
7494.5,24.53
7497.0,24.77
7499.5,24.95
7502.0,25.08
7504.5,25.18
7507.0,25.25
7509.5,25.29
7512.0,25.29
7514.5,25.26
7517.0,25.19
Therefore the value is 22.7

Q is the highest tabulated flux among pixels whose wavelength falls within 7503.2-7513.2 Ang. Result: 25.29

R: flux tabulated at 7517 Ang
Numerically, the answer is 25.19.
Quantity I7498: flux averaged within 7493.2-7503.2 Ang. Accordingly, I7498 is 24.8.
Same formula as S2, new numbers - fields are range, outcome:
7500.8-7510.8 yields 25.2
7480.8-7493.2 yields 23.9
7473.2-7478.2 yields 22.7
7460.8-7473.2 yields 23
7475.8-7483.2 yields 23.2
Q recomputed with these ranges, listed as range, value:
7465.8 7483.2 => 23.56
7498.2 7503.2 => 25.08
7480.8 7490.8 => 24.05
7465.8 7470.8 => 22.92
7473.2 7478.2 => 22.84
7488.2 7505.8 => 25.18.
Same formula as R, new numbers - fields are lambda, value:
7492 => 24.28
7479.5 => 23.24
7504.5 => 25.18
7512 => 25.29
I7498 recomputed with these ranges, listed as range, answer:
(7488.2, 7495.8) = 24.3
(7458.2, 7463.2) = 24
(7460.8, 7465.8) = 23.5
